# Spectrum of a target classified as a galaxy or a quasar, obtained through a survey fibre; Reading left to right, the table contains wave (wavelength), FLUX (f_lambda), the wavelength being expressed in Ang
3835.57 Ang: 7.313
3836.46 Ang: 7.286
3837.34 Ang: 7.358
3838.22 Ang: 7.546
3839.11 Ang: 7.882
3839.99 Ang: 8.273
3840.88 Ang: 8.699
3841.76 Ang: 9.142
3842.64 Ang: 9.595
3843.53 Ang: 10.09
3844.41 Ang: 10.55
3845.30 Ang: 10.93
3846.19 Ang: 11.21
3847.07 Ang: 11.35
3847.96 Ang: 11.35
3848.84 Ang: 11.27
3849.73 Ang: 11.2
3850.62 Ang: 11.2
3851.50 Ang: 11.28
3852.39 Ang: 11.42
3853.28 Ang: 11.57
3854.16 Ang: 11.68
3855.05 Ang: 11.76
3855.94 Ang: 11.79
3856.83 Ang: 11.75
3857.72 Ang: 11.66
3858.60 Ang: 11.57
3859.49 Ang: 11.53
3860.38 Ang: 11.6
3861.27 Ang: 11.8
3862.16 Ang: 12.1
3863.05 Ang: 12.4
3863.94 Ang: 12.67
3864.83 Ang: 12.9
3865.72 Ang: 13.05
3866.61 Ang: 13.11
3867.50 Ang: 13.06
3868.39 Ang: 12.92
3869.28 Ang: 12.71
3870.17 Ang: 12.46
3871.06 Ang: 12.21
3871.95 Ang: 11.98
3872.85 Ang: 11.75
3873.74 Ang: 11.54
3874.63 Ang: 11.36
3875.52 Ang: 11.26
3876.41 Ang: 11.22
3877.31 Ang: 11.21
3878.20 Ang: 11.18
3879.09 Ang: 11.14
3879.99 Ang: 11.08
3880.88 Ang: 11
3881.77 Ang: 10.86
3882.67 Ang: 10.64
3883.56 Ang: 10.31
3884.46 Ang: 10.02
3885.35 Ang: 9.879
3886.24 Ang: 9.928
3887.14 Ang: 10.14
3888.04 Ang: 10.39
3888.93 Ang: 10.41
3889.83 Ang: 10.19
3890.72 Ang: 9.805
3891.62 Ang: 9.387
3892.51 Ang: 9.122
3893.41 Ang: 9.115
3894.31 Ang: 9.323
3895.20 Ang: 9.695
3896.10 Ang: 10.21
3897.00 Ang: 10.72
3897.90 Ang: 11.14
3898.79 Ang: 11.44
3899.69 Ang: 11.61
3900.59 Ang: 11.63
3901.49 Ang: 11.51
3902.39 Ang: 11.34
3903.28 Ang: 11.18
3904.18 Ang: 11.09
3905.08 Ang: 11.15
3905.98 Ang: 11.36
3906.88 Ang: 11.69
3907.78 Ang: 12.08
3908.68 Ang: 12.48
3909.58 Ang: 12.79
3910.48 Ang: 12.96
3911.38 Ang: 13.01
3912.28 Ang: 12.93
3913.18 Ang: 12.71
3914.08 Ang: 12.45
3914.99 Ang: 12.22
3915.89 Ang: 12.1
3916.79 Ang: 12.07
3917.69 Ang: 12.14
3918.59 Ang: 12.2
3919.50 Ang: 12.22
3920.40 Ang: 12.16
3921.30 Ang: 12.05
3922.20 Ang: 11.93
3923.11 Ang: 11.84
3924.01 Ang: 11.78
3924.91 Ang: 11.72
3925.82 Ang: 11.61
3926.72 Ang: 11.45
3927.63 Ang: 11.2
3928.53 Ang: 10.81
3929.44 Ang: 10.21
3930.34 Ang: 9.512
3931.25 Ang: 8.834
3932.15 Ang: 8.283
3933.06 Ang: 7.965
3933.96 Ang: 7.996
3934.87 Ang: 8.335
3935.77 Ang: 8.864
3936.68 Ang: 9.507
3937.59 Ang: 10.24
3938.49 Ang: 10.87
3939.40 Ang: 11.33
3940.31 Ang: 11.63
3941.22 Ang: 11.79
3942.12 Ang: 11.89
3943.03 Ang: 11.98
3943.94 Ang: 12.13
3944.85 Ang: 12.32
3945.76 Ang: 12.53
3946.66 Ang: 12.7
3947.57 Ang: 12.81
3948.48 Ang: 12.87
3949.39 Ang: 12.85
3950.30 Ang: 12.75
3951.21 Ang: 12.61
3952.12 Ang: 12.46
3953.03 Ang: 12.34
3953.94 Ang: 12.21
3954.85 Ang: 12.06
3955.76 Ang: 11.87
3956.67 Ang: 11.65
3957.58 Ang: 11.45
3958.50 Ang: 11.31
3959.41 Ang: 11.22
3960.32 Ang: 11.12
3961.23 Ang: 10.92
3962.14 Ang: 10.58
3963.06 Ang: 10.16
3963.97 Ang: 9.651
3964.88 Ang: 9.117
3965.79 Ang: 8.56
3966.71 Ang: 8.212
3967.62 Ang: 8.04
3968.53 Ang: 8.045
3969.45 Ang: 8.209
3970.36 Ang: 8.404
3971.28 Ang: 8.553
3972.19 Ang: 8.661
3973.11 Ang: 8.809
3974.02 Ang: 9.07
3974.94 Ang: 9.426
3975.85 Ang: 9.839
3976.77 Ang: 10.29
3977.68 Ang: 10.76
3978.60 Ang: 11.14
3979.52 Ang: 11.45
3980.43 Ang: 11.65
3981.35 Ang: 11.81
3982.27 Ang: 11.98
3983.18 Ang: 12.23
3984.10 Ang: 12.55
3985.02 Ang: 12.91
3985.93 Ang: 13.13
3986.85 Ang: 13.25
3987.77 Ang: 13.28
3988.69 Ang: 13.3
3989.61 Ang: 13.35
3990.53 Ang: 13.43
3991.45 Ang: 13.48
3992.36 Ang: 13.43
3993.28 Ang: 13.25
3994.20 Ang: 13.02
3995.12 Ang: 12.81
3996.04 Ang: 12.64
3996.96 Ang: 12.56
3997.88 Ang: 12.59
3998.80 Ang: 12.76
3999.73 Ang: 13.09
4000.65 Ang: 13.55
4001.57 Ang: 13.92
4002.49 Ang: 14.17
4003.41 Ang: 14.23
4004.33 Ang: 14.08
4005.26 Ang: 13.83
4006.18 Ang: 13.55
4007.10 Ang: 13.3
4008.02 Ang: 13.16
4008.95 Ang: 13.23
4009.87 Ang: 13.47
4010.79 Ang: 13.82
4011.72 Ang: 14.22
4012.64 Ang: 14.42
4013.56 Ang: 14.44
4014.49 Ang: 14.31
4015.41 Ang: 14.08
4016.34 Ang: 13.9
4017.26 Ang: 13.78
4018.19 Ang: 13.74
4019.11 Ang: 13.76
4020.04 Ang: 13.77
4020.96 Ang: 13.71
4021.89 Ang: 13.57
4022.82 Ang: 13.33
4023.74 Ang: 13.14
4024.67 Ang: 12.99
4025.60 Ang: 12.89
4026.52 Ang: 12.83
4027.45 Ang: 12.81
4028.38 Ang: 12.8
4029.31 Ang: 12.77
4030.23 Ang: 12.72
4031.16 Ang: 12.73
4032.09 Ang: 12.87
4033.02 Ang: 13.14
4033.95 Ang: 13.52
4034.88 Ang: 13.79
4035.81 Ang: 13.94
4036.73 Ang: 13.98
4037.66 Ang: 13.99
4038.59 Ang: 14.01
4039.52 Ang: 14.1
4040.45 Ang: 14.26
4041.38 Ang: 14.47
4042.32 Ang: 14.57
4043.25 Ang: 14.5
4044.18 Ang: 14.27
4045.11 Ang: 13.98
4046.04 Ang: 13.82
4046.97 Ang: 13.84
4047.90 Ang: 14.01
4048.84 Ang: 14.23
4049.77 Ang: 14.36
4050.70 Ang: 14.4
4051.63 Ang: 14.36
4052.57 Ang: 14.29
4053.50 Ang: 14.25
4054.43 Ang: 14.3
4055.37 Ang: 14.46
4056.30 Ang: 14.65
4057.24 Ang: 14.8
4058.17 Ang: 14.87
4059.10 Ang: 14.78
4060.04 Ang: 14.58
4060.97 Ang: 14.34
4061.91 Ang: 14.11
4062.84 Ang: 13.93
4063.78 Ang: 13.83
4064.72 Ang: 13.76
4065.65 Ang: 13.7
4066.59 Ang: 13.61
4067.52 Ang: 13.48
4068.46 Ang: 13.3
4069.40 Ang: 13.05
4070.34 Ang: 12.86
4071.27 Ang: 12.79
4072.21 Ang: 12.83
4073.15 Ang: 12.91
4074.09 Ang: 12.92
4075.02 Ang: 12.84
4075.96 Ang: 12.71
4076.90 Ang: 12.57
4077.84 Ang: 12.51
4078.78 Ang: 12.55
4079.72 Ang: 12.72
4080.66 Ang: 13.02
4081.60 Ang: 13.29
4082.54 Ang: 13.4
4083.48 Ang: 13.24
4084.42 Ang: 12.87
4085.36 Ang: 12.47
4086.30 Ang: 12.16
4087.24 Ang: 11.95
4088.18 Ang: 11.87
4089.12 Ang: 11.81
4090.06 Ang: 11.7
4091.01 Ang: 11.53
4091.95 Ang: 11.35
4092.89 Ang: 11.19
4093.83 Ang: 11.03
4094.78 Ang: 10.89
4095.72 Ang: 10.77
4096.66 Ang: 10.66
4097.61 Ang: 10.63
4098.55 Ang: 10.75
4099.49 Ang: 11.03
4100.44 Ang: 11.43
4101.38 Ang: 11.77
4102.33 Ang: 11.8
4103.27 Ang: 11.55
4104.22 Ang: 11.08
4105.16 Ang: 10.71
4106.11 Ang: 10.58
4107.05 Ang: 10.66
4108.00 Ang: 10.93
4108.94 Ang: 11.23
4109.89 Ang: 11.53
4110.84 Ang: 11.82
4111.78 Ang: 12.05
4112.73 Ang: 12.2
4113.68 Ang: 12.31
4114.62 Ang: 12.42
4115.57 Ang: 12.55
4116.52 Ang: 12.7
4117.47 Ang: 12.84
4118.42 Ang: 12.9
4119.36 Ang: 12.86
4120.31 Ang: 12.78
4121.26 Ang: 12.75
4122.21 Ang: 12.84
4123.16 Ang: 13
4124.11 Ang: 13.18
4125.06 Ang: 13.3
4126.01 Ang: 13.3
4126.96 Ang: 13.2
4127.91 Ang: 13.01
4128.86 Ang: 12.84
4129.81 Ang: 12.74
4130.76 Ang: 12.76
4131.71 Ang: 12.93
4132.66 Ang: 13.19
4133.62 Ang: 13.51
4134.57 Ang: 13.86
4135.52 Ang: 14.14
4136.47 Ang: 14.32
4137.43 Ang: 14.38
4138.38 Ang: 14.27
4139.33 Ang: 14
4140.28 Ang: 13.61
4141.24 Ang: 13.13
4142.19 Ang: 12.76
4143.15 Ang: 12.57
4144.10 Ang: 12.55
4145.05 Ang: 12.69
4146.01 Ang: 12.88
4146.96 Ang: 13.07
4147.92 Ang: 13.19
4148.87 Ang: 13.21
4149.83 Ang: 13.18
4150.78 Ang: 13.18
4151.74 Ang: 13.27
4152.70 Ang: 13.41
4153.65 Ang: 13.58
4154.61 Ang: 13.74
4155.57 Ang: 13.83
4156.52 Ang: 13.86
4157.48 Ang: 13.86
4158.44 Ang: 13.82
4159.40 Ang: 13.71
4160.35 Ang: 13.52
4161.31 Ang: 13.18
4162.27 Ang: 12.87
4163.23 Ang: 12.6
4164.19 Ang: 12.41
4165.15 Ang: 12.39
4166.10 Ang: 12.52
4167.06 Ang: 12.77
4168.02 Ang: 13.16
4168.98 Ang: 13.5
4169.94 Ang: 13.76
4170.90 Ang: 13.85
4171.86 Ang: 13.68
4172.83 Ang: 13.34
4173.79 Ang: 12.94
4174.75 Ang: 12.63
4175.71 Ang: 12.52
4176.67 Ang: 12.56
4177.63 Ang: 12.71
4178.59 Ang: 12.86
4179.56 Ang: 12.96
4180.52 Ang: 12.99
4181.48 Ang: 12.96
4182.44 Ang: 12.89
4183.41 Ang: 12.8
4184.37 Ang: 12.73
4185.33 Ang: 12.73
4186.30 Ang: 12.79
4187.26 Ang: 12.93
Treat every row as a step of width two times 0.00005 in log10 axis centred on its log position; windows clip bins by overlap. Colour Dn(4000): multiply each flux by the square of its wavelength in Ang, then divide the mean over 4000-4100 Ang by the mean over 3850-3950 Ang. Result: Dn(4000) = 1.27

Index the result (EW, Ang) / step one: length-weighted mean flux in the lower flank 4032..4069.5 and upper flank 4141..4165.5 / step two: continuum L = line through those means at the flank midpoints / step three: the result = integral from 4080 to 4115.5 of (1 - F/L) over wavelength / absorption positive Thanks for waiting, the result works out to 5.2 Ang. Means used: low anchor 14.1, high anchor 13.2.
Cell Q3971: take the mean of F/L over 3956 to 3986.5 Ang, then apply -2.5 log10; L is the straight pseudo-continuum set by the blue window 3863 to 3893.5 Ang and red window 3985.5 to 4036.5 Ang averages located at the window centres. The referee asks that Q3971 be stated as 0.23 mag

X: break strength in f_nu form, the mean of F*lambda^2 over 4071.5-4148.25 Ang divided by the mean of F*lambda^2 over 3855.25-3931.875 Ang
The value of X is 1.2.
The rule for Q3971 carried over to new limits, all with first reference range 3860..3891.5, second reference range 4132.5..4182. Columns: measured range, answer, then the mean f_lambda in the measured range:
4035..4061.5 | -0.142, 14.3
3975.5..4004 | -0.043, 12.7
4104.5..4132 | 0.054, 12.4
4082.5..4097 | 0.092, 11.8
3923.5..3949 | 0.093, 10.8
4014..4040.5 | -0.090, 13.5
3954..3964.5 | 0.079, 11.1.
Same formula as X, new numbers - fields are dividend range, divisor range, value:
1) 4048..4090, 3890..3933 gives 1.29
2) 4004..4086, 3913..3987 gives 1.30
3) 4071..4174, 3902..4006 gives 1.19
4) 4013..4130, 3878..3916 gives 1.28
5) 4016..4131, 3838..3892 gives 1.29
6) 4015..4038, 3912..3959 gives 1.22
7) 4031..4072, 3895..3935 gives 1.32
